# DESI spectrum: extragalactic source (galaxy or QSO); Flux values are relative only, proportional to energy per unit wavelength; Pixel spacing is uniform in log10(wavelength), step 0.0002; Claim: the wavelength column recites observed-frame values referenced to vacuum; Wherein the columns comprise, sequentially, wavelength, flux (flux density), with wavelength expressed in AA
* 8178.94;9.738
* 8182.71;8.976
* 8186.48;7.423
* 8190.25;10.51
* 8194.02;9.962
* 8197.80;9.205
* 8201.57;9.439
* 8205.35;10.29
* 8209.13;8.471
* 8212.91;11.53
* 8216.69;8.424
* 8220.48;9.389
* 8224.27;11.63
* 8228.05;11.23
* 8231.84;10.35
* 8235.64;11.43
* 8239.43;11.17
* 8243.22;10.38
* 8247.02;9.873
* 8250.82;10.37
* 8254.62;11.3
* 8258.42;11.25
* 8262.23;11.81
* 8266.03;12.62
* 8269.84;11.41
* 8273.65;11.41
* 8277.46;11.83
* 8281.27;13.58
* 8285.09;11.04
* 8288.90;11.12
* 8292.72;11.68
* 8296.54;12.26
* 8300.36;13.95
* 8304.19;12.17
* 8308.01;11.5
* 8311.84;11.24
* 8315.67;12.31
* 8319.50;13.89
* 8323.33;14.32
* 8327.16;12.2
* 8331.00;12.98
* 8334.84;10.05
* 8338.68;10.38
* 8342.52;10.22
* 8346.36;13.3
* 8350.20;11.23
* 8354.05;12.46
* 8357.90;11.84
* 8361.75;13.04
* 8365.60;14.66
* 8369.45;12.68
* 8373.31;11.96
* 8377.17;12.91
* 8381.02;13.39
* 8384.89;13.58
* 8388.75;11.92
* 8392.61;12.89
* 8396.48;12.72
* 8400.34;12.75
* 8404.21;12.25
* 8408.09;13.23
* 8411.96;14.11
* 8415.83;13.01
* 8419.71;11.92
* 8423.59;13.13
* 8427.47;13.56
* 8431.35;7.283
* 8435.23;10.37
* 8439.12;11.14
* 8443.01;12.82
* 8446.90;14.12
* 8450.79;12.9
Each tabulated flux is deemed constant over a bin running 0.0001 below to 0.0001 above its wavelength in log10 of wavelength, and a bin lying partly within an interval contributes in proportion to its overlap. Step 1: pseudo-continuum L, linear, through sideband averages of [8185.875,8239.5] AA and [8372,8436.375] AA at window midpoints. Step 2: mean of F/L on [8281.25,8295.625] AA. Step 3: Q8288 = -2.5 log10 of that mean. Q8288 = -0.06 mag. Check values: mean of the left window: 10.1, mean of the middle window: 11.7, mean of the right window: 12.4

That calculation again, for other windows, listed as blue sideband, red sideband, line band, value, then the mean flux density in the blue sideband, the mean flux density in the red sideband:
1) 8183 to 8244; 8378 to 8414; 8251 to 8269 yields -0.08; 10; 13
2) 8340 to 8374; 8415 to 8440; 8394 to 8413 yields -0.11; 12.4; 11.4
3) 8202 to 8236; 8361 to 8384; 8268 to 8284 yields -0.07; 10.2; 13.1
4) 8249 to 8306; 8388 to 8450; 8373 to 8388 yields -0.07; 11.9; 12.3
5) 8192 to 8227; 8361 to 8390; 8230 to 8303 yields -0.05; 9.85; 13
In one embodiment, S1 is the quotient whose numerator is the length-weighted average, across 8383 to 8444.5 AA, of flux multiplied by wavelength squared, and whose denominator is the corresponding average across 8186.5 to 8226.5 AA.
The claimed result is 1.3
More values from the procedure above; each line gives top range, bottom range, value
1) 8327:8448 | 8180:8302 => 1.18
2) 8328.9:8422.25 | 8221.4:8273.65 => 1.16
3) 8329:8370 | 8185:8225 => 1.30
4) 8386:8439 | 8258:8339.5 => 1.04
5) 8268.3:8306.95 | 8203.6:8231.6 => 1.21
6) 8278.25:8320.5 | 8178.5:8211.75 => 1.34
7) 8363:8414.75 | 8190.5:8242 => 1.33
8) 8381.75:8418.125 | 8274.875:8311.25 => 1.10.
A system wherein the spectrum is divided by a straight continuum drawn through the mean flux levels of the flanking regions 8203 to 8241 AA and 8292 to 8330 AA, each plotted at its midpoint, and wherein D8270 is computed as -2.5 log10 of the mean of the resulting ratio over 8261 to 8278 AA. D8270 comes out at -0.025 mag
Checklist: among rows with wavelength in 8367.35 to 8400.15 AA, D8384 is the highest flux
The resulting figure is 13.58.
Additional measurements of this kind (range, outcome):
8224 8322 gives 13.95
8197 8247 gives 11.63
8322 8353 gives 14.32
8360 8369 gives 14.66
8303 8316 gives 12.31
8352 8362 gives 13.04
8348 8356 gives 12.46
